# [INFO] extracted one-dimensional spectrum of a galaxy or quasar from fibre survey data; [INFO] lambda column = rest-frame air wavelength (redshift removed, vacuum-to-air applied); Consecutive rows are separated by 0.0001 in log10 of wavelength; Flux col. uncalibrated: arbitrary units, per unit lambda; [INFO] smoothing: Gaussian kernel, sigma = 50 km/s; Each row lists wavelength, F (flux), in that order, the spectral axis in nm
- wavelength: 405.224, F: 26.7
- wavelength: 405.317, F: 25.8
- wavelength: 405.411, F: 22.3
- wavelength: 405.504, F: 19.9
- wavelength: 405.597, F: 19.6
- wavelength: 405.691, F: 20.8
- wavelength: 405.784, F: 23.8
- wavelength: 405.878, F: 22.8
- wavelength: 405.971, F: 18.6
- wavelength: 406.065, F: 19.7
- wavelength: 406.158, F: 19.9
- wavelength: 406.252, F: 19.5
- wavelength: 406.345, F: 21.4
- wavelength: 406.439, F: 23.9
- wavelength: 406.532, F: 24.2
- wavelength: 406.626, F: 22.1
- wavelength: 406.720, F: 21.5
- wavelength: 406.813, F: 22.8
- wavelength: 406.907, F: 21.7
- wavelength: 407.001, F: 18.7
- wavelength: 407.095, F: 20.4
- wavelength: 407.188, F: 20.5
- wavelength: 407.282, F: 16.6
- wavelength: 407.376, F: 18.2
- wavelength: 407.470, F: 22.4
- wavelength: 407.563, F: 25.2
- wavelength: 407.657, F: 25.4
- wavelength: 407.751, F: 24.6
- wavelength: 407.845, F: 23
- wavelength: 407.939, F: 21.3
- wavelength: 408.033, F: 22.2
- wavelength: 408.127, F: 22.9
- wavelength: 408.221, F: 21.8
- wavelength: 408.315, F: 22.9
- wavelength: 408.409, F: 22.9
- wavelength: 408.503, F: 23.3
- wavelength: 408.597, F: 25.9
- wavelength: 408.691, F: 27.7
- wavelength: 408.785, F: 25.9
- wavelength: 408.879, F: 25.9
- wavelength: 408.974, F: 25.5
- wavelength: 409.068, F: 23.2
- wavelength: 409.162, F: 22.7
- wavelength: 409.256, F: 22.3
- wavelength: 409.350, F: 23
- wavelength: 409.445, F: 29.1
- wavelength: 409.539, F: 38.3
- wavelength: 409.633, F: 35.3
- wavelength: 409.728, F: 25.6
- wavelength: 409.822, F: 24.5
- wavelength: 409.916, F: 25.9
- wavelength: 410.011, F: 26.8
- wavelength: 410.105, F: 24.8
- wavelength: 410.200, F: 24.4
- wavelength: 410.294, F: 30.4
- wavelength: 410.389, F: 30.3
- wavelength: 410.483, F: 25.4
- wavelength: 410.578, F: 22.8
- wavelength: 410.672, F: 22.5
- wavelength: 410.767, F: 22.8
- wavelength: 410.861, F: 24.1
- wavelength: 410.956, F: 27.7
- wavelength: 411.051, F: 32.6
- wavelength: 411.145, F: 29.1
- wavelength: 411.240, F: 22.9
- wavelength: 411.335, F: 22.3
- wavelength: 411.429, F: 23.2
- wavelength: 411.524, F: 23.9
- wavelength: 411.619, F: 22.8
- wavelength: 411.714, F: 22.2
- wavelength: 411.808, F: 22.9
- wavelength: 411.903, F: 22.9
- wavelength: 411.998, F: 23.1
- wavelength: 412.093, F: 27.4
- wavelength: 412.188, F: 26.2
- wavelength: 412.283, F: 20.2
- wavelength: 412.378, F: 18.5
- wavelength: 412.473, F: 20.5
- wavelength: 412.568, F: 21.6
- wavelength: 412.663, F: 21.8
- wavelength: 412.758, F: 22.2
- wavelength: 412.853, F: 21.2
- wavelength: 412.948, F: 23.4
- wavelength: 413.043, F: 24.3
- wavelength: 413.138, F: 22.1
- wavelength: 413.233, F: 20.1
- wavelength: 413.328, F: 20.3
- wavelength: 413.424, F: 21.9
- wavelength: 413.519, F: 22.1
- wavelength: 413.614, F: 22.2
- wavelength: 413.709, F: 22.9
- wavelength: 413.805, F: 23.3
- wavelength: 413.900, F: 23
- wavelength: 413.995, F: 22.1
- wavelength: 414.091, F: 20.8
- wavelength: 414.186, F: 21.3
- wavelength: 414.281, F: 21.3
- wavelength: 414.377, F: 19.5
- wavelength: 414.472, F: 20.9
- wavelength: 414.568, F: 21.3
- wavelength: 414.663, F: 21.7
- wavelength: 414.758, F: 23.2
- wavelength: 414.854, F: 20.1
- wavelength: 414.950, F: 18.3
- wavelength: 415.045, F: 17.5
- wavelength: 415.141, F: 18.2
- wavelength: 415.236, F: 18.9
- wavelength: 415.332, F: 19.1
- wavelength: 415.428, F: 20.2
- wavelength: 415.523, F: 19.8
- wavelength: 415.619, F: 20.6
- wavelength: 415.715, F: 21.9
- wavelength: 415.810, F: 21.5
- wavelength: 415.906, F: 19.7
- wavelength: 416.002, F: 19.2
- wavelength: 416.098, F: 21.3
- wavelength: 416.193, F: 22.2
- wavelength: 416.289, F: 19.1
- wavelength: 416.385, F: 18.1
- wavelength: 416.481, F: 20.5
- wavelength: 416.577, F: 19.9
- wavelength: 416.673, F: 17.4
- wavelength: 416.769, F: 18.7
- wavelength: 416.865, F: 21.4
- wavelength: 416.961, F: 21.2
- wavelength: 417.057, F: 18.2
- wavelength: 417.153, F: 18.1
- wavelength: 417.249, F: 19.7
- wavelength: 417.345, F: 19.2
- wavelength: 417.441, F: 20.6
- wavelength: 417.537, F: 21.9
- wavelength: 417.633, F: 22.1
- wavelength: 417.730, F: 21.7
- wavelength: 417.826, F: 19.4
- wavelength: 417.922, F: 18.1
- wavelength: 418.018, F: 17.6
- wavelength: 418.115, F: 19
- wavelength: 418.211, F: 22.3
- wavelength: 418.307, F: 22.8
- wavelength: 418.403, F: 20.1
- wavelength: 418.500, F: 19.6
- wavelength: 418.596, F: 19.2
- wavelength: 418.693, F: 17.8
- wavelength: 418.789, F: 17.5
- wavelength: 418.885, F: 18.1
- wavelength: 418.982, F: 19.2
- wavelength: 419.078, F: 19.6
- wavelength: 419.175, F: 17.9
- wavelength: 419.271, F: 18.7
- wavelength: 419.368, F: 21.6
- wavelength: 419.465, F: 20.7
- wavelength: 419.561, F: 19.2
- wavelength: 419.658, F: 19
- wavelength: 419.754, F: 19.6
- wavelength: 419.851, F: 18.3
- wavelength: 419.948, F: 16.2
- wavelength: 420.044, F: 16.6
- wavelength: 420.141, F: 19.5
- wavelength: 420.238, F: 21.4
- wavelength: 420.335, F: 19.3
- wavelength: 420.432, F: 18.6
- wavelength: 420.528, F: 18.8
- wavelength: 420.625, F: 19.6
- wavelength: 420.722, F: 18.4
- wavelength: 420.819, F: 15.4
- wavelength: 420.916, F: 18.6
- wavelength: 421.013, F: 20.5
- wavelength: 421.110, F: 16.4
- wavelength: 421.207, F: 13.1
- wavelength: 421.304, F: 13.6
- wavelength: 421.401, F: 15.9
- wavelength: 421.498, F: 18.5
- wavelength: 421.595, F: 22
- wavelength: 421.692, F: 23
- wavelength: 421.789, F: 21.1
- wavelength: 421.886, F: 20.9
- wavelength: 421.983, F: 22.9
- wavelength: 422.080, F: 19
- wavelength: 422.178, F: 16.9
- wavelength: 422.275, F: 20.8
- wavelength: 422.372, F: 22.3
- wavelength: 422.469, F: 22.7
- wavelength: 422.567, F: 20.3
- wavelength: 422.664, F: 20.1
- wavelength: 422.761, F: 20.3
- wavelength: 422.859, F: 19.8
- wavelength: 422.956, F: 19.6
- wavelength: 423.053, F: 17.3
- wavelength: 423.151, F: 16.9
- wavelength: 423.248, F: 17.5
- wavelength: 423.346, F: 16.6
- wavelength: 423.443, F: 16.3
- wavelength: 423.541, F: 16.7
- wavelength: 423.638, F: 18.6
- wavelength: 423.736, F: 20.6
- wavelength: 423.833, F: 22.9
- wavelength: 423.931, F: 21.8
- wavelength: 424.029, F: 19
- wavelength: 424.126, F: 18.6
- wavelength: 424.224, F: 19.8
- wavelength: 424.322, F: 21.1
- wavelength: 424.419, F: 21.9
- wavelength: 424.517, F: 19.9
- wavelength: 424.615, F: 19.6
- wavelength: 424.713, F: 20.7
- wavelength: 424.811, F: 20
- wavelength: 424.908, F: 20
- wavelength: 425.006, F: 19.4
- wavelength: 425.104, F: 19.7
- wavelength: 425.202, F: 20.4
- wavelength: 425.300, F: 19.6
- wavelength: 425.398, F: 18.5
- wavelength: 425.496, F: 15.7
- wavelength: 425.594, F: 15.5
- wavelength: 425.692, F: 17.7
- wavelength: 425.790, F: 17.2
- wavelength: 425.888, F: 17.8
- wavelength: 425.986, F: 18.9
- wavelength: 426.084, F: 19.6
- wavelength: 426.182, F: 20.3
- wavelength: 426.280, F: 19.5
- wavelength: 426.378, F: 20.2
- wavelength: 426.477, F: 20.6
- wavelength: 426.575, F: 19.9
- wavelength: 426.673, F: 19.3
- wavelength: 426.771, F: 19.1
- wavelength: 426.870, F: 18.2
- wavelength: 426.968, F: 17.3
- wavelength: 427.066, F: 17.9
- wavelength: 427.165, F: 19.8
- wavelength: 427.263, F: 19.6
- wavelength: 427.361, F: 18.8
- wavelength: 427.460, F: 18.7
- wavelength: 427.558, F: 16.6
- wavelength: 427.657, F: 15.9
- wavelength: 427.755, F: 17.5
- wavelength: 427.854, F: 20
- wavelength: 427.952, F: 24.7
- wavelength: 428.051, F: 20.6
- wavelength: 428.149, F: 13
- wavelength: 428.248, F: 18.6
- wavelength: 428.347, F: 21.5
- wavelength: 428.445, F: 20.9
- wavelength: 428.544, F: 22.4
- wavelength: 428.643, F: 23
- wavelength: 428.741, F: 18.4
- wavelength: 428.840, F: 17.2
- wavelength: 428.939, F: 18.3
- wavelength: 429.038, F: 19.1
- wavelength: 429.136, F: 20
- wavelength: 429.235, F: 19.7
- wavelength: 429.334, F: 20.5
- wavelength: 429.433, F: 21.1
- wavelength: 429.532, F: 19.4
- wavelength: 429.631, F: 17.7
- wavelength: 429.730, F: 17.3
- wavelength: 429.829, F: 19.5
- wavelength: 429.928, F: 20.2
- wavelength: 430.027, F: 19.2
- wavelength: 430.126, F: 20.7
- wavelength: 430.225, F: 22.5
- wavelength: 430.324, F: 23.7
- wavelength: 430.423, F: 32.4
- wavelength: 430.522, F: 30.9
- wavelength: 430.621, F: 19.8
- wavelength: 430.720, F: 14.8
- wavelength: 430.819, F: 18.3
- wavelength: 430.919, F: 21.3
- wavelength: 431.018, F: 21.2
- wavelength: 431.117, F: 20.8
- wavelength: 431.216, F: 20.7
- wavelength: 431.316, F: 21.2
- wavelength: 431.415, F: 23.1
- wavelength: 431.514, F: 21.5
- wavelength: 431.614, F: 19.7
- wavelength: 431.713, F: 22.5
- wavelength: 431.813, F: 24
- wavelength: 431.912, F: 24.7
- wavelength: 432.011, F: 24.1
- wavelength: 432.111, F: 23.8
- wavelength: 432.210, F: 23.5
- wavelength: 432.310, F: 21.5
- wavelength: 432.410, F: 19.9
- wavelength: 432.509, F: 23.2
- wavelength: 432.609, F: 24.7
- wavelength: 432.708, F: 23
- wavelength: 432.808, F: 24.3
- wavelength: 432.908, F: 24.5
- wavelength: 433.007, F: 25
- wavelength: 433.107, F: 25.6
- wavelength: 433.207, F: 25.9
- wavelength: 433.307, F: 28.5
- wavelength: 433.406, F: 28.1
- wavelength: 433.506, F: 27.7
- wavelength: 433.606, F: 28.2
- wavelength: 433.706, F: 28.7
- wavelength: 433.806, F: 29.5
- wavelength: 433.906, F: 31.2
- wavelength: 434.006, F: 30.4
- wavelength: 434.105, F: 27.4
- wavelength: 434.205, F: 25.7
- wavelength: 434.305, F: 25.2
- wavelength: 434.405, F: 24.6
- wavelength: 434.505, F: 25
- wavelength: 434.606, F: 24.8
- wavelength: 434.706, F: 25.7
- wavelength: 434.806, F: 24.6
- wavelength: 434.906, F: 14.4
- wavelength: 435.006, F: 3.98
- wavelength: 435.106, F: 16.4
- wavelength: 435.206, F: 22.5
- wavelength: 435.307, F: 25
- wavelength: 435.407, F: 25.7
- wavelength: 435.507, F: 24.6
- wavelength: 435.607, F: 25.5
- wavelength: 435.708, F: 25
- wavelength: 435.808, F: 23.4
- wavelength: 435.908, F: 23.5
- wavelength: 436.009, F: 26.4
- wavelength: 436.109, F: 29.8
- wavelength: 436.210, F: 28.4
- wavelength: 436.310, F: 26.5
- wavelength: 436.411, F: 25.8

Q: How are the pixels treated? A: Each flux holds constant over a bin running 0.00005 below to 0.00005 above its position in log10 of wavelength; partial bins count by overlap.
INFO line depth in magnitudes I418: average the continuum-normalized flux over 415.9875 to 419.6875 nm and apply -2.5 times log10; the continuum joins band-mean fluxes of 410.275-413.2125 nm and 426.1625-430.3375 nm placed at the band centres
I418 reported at 0.132 mag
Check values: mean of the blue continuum 23.9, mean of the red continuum 19.5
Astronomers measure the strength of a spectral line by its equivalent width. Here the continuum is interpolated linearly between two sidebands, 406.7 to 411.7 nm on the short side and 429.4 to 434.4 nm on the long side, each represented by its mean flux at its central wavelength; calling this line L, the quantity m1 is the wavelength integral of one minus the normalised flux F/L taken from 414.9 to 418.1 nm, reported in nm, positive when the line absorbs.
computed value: 0.59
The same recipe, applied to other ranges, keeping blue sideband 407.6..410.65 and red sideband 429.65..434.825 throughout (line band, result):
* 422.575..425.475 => 0.60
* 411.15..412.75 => 0.16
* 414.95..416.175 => 0.26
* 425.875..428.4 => 0.54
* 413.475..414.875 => 0.19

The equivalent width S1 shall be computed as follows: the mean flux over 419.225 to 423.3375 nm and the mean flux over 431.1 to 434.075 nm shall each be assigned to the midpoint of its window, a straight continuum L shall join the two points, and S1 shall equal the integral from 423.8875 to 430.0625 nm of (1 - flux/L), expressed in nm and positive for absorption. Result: 0.73 nm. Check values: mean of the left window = 19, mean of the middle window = 19.3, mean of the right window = 24.7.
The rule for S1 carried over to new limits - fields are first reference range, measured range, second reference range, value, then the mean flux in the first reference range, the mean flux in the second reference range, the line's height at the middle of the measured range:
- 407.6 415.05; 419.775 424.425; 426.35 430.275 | 0.42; 23.8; 19.4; 21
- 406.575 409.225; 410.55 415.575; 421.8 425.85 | -0.12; 22.8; 19.4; 21.7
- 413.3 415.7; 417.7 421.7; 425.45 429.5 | 0.26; 20.8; 19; 20.1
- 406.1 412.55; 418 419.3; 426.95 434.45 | 0.22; 24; 22.2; 23.2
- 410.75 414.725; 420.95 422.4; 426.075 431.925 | 0.16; 22.8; 20.2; 21.4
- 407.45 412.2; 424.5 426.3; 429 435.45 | 0.36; 25.2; 22.9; 23.6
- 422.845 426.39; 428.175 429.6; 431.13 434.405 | 0.14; 19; 24.9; 22.1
